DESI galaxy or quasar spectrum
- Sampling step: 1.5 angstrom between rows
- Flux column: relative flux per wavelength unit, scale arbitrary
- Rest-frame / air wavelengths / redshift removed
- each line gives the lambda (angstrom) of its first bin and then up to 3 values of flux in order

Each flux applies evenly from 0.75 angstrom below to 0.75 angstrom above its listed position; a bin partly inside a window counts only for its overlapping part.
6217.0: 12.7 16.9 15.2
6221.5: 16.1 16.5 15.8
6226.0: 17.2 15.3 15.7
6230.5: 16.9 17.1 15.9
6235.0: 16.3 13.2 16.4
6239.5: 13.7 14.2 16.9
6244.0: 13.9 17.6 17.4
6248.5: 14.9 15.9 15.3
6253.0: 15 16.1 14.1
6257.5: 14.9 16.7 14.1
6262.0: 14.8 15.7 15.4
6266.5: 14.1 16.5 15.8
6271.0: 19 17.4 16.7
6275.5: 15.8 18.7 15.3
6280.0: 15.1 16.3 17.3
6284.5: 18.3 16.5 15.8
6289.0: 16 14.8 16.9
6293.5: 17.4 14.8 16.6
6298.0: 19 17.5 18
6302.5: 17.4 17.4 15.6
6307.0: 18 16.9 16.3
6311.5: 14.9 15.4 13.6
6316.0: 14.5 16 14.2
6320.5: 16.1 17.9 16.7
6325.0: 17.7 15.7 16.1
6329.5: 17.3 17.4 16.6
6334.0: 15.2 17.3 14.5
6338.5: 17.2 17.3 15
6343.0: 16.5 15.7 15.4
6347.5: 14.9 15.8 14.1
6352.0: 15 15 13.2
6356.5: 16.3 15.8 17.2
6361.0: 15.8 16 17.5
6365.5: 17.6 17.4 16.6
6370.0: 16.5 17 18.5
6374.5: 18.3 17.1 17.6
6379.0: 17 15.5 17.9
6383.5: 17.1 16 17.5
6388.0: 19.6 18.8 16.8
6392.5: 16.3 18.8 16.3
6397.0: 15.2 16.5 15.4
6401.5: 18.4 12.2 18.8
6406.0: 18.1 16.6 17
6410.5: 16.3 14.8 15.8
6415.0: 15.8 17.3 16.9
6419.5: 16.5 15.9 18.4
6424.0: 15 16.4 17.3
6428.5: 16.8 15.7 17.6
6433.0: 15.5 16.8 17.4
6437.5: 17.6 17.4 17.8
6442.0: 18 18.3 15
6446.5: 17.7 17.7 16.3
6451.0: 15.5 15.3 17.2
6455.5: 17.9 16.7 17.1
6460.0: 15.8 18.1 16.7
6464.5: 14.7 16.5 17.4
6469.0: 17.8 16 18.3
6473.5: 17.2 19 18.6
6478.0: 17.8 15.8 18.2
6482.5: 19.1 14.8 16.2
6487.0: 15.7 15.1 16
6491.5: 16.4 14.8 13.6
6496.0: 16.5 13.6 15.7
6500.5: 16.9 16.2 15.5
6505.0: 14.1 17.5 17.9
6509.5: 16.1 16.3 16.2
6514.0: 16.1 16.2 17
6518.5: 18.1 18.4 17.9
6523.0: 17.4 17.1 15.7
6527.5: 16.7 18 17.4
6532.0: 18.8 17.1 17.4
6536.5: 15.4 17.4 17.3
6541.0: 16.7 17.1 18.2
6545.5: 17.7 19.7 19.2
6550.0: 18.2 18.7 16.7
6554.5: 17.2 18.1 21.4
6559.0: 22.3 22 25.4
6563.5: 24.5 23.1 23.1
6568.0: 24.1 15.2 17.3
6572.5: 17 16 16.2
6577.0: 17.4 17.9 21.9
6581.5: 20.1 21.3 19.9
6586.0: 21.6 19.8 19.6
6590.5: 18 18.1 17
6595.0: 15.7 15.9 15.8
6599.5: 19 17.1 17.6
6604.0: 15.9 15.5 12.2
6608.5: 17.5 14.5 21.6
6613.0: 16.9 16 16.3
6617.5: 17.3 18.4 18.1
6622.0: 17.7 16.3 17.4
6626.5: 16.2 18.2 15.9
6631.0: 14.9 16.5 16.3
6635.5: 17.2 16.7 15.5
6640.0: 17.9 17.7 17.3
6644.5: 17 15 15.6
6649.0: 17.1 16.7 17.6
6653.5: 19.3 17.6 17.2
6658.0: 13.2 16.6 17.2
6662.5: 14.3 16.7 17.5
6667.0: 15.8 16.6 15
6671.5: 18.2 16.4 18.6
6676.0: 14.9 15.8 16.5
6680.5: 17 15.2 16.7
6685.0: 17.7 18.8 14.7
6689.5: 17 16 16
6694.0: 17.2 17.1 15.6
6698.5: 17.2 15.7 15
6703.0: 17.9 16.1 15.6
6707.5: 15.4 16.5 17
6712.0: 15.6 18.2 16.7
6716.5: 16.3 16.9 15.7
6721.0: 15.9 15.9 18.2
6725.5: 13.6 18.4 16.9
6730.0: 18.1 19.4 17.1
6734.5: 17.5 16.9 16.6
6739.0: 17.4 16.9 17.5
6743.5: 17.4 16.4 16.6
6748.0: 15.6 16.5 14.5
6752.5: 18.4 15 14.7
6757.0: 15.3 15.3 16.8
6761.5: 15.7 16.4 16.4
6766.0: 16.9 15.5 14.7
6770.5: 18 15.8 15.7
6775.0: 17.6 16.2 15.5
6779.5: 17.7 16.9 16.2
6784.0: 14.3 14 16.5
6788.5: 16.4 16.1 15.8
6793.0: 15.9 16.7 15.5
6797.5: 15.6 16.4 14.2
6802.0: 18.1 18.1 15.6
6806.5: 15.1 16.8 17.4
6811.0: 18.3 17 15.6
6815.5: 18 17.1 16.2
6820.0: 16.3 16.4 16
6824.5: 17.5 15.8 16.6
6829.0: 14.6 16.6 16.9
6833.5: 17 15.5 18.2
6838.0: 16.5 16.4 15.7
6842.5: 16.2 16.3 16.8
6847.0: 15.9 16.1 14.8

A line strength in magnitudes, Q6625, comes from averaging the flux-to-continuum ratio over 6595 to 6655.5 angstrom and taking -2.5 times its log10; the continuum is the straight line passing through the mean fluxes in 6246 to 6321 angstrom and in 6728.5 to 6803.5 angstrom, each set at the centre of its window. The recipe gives -0.034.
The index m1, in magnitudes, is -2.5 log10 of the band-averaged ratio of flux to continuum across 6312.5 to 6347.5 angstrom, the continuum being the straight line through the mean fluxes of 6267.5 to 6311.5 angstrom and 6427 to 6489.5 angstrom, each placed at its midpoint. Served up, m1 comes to 0.05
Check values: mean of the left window 16.8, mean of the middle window 16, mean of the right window 16.9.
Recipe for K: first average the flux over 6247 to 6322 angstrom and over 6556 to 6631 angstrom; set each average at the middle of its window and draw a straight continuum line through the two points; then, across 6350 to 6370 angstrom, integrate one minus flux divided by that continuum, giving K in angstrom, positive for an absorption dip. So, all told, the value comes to 0.8 angstrom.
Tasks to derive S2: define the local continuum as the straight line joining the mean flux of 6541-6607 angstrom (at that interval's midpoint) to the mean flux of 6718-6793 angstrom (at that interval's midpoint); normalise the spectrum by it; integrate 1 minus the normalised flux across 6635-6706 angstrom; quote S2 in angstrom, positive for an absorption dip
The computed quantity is 3.8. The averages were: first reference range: 18.8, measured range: 16.6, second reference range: 16.4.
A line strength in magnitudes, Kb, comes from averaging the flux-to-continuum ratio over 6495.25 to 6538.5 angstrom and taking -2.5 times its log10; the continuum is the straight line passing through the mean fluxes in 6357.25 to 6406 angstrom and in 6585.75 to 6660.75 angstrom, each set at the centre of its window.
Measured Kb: 0.02 mag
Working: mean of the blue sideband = 17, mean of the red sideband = 17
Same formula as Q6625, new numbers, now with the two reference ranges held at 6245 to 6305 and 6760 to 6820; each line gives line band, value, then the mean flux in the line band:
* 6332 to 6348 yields 0.02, 16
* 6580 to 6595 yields -0.19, 19.4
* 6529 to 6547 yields -0.07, 17.4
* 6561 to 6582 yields -0.22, 20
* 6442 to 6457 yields -0.03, 16.8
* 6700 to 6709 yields 0.02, 16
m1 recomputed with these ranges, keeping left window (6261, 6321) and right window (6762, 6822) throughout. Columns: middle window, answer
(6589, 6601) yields -0.060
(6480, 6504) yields 0.027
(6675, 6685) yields 0.007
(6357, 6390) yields -0.057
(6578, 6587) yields -0.249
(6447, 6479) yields -0.047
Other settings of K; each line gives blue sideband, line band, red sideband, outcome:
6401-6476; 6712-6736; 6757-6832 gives -0.82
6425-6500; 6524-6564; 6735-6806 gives -4.78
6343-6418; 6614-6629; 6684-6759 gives -0.57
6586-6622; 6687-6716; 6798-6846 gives 0.95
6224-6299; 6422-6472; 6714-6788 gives -2.09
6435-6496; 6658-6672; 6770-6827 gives 0.27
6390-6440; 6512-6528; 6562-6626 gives 0.51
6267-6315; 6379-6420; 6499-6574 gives 1.20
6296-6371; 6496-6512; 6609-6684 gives 0.48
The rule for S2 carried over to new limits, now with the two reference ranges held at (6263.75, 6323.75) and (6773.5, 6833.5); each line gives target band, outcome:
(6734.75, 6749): -0.4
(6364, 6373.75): -0.5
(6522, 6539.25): -0.8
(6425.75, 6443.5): -0.8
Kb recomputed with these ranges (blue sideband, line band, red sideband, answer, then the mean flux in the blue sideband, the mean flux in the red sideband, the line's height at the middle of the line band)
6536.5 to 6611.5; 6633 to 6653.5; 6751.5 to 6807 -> 0.06 mag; 18.6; 16.1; 17.7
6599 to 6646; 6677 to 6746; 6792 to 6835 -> 0.00 mag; 16.8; 16.5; 16.6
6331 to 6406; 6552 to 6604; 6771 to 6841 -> -0.17 mag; 16.5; 16.4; 16.4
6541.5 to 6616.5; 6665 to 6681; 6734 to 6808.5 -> 0.06 mag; 18.6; 16.2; 17.4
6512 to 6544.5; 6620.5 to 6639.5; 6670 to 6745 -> 0.02 mag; 17.2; 16.7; 16.9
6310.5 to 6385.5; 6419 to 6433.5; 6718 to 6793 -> -0.02 mag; 16.2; 16.4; 16.3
